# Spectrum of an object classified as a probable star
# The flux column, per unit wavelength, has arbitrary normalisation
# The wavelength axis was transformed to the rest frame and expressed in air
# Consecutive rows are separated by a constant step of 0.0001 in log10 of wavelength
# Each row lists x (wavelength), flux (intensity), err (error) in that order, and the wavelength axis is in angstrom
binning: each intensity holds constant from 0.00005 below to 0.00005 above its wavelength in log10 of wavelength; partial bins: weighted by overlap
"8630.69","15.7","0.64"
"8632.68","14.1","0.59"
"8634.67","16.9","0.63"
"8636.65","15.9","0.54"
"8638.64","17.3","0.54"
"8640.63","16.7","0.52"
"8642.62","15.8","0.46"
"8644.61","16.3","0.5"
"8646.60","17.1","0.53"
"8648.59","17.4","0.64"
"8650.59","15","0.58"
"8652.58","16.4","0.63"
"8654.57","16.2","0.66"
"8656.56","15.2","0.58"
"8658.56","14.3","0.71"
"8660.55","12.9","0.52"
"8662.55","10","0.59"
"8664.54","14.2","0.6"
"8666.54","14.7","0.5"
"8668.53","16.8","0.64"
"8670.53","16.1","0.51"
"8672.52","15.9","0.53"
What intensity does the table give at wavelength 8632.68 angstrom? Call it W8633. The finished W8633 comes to 14.1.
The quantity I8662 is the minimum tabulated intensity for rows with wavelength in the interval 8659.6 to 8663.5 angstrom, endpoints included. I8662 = 10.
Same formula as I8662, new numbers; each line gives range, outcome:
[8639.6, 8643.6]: 15.8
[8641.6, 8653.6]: 15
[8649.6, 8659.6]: 14.3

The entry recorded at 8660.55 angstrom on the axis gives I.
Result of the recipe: 12.9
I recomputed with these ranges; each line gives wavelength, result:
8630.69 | 15.7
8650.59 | 15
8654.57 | 16.2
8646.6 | 17.1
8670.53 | 16.1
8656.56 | 15.2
